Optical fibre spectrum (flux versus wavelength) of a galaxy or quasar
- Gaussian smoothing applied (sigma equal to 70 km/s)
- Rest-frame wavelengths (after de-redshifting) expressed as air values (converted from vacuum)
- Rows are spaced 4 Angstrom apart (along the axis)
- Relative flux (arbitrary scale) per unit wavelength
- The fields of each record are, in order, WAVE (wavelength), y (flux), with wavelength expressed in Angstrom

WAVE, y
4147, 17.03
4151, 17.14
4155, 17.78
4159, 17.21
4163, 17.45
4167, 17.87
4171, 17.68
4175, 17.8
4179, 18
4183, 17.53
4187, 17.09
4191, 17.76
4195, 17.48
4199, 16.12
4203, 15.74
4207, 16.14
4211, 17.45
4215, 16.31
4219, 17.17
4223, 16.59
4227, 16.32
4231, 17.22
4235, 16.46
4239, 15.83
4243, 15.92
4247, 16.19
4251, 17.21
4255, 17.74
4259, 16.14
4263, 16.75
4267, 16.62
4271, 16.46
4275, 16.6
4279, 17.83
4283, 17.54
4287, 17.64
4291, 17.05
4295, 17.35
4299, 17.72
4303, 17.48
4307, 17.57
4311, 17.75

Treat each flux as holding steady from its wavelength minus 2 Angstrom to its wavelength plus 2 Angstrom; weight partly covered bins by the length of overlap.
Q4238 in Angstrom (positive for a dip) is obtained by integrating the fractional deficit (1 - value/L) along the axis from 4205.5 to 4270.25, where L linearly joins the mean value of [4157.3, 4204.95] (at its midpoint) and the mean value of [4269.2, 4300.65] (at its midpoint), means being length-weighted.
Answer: 2.5 Angstrom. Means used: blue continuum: 17.3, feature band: 16.6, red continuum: 17.3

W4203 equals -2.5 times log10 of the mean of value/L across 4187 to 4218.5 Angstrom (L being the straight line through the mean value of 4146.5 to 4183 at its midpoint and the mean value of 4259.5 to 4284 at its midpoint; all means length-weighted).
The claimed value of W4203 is 0.036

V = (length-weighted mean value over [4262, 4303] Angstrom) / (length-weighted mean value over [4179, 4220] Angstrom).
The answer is 1.0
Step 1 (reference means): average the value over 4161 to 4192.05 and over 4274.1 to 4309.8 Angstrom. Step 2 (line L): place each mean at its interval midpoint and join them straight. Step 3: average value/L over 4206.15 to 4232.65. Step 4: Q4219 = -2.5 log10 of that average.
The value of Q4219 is 0.051 mag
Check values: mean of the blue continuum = 17.6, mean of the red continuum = 17.5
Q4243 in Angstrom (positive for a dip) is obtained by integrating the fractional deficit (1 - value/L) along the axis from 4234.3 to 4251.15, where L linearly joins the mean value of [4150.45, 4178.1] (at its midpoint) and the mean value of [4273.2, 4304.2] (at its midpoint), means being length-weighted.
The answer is 1.2 Angstrom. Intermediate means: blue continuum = 17.6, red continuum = 17.4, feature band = 16.2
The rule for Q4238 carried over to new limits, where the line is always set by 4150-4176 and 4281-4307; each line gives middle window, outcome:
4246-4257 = 0.2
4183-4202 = 0.5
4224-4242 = 1.1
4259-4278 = 0.9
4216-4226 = 0.4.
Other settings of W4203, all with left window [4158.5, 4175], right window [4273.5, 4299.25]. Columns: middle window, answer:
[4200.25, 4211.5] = 0.08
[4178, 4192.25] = 0.00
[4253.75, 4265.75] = 0.04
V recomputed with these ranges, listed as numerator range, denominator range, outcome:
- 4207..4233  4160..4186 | 0.95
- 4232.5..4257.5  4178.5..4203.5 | 0.97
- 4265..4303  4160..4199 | 0.98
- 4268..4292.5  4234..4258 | 1.04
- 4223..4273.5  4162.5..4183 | 0.93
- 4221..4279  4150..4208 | 0.96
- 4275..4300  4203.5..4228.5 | 1.05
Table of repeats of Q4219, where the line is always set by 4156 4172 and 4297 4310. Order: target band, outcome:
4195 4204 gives 0.08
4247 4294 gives 0.04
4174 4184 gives -0.01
